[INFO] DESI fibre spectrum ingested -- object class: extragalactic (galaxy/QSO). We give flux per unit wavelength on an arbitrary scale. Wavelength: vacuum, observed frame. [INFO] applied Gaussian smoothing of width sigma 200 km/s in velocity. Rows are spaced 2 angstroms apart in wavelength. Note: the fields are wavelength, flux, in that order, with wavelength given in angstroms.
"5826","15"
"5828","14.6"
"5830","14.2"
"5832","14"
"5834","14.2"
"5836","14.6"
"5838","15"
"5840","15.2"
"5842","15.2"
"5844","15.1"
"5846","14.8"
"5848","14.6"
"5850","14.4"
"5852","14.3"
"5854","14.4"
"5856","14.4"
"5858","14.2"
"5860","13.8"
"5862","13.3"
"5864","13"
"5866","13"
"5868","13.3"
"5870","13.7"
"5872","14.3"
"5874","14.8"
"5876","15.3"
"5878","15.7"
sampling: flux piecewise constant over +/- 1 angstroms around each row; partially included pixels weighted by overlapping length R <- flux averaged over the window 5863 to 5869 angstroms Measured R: 13.1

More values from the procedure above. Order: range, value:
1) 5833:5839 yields 14.6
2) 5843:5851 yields 14.7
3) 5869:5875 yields 14.3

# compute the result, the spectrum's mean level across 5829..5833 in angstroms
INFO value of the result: 14.1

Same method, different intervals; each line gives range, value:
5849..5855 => 14.4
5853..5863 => 14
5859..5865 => 13.4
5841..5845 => 15.1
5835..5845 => 15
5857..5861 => 14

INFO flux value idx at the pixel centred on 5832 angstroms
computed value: 14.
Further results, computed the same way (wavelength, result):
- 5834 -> 14.2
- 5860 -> 13.8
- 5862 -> 13.3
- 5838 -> 15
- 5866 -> 13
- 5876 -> 15.3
